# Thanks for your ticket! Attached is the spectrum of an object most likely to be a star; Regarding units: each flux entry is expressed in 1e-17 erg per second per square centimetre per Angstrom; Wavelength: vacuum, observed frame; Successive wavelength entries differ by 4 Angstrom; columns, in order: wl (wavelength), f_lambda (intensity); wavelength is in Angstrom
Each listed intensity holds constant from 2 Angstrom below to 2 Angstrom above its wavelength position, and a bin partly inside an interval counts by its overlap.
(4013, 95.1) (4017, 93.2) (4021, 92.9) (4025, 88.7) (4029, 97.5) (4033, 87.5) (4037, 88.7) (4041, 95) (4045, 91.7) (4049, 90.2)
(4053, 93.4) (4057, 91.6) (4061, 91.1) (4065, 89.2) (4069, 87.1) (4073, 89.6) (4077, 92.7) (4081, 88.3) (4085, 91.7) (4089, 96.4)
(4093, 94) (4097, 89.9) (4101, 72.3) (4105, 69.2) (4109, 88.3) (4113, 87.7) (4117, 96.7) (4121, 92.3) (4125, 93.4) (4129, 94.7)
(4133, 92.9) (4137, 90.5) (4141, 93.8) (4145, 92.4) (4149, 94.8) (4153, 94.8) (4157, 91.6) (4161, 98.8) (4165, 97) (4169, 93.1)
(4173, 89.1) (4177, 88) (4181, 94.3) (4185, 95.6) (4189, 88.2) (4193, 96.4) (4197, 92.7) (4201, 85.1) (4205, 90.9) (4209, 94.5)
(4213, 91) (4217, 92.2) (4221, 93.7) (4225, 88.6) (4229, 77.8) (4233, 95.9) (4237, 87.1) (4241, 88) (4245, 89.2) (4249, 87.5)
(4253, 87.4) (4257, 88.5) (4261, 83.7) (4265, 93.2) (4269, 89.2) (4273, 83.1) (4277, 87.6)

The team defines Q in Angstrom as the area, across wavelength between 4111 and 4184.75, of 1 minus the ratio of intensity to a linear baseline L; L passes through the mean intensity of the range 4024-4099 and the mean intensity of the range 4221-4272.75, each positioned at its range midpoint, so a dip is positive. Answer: -2.8 Angstrom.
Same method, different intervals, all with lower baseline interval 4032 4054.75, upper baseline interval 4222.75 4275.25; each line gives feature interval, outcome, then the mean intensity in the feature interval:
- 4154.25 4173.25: -1.1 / 94.4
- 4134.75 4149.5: -0.5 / 92.7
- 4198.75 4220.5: -0.6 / 91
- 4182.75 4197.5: -0.8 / 93.3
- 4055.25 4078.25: 0.2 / 90.1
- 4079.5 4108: 1.4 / 86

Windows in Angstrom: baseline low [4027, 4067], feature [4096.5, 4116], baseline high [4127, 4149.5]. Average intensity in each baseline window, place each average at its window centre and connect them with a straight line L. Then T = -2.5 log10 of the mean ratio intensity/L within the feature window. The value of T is 0.14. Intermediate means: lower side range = 91.6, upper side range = 93.1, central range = 81.6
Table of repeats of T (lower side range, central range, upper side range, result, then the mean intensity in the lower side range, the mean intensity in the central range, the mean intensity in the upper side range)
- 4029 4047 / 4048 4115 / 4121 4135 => 0.05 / 91.5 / 88.4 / 93.5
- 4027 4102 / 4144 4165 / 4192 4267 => -0.06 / 90.7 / 94.8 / 89.6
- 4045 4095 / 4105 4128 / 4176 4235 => 0.02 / 91.3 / 89.9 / 91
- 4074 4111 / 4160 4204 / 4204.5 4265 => -0.05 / 87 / 92.4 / 89.2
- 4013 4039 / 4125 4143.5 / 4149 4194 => 0.00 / 91.7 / 93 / 93.4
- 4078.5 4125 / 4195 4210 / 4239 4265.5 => -0.03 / 88.2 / 90.6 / 87.9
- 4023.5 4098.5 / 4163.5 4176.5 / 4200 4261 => -0.03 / 91.3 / 92.3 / 89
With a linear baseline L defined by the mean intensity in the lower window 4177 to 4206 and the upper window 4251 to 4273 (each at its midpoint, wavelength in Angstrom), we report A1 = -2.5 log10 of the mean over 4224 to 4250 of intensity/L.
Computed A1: 0.019 mag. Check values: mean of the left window 91.7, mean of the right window 87.9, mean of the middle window 87.7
